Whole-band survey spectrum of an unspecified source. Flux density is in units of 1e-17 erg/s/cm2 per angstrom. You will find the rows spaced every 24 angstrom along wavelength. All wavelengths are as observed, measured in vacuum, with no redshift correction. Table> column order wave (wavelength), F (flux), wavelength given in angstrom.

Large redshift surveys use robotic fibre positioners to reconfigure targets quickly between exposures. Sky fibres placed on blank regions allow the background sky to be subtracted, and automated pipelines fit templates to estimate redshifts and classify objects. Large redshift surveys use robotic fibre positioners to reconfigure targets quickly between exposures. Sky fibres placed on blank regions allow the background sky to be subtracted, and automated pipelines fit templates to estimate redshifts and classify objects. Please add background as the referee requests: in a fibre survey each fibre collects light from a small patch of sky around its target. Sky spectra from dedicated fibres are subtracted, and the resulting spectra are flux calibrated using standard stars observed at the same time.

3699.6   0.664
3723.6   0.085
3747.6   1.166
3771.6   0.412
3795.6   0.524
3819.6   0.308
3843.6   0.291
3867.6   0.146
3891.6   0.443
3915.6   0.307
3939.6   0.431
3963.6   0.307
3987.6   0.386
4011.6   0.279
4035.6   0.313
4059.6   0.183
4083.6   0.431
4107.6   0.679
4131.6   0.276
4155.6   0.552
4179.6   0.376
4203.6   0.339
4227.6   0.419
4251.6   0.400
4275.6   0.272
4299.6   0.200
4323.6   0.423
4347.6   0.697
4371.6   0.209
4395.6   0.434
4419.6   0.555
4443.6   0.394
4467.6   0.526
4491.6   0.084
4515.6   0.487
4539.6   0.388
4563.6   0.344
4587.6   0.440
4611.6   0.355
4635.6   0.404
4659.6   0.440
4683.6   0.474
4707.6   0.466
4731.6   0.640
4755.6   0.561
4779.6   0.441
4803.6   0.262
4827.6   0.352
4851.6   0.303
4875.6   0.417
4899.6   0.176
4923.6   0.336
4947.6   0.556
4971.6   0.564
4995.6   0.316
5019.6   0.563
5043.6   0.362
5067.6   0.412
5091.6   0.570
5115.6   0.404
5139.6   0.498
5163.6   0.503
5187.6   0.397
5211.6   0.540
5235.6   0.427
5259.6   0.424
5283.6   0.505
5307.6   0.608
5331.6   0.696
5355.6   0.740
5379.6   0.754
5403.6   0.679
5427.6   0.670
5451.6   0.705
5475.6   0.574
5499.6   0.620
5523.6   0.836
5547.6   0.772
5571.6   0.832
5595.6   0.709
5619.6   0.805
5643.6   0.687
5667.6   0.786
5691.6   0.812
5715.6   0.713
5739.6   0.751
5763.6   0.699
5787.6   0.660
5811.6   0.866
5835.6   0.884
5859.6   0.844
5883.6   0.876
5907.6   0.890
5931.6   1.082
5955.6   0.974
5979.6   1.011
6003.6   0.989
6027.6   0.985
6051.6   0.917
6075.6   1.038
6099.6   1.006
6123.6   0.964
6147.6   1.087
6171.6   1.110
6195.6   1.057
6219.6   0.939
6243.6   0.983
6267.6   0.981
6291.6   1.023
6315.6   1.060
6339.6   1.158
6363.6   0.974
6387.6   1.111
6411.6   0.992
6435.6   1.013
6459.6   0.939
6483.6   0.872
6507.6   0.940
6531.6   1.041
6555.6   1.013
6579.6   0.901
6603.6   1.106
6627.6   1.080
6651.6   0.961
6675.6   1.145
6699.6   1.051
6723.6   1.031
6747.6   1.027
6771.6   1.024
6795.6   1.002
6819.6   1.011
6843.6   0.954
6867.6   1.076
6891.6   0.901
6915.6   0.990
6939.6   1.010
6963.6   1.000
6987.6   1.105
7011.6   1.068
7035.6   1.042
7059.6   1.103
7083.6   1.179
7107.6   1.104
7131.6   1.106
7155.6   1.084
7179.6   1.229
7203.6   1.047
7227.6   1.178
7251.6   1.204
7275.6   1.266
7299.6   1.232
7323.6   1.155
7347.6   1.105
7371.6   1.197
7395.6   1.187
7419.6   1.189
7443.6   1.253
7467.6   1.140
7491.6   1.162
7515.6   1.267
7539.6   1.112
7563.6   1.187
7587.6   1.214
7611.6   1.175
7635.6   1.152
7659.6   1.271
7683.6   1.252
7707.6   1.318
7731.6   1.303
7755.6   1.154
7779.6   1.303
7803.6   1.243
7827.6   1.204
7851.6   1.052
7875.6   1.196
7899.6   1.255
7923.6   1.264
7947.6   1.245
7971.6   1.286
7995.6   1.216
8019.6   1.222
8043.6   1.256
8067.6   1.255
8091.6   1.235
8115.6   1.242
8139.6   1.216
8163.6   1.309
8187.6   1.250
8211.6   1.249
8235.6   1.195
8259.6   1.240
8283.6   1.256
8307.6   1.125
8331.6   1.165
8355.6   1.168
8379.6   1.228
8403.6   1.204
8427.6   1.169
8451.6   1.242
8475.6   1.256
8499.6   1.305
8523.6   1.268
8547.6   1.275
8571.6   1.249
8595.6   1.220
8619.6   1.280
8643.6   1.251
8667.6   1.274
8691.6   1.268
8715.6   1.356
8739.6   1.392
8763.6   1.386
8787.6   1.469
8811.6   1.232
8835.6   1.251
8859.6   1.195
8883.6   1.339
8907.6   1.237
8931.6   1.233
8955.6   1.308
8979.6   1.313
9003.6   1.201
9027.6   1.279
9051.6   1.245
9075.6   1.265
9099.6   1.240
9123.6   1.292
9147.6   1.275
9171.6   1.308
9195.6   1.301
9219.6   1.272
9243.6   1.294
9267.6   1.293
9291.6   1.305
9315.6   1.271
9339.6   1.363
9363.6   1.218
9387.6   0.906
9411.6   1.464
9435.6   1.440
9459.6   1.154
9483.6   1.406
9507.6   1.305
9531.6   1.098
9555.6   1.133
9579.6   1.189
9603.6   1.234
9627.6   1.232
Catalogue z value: 0.33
